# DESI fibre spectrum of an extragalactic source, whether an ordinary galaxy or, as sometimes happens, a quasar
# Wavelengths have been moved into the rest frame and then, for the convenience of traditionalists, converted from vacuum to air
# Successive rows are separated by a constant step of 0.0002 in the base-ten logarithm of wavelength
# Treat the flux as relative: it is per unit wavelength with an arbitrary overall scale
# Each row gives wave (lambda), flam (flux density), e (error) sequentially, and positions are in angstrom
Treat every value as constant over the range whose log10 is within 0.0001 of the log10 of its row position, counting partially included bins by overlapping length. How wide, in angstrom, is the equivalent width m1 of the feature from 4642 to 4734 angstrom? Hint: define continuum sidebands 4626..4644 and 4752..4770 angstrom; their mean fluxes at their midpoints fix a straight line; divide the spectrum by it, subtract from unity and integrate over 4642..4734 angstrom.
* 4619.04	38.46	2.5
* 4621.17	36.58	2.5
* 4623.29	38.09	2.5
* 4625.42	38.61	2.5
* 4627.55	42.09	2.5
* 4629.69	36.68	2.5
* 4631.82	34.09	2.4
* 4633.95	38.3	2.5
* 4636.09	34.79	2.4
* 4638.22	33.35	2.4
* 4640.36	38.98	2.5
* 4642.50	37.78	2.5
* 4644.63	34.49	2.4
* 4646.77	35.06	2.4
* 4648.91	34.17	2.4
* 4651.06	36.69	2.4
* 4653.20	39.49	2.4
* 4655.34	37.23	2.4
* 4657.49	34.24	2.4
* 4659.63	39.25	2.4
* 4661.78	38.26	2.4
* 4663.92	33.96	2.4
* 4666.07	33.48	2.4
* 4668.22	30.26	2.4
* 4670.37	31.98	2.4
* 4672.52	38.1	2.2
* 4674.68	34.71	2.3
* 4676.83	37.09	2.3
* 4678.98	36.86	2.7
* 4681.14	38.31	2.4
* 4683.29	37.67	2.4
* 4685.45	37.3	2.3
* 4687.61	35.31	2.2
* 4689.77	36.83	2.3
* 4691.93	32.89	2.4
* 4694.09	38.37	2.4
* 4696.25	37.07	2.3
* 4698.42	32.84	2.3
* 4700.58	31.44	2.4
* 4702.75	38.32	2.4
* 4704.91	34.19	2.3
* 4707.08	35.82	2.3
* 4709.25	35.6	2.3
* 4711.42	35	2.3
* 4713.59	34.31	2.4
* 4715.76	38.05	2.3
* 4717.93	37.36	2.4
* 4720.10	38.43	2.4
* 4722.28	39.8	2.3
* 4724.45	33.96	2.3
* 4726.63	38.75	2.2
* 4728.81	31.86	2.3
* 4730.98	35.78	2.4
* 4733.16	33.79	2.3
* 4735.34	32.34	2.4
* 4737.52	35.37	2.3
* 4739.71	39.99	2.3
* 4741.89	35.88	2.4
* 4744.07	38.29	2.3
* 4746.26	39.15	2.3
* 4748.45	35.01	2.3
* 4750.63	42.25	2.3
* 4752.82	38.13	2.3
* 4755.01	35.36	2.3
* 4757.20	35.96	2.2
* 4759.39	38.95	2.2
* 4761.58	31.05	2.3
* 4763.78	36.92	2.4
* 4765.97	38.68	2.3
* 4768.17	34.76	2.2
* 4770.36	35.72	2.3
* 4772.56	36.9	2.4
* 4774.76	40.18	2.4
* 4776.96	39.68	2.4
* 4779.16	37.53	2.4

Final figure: 2.0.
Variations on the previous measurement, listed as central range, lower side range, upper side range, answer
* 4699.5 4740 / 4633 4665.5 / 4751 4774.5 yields 0.9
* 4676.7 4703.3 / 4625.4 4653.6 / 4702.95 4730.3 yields 0.2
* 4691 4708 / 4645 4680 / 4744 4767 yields 0.5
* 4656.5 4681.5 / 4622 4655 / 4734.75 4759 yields 1.0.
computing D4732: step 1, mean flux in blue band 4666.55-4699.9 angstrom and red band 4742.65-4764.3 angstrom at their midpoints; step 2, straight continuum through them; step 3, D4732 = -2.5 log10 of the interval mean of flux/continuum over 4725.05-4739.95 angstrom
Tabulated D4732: 0.047 mag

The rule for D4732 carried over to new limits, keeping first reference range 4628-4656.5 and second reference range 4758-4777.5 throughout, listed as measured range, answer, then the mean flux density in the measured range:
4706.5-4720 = 0.01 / 36.2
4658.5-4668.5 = 0.03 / 35.4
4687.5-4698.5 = 0.02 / 35.8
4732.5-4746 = 0.02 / 36.2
